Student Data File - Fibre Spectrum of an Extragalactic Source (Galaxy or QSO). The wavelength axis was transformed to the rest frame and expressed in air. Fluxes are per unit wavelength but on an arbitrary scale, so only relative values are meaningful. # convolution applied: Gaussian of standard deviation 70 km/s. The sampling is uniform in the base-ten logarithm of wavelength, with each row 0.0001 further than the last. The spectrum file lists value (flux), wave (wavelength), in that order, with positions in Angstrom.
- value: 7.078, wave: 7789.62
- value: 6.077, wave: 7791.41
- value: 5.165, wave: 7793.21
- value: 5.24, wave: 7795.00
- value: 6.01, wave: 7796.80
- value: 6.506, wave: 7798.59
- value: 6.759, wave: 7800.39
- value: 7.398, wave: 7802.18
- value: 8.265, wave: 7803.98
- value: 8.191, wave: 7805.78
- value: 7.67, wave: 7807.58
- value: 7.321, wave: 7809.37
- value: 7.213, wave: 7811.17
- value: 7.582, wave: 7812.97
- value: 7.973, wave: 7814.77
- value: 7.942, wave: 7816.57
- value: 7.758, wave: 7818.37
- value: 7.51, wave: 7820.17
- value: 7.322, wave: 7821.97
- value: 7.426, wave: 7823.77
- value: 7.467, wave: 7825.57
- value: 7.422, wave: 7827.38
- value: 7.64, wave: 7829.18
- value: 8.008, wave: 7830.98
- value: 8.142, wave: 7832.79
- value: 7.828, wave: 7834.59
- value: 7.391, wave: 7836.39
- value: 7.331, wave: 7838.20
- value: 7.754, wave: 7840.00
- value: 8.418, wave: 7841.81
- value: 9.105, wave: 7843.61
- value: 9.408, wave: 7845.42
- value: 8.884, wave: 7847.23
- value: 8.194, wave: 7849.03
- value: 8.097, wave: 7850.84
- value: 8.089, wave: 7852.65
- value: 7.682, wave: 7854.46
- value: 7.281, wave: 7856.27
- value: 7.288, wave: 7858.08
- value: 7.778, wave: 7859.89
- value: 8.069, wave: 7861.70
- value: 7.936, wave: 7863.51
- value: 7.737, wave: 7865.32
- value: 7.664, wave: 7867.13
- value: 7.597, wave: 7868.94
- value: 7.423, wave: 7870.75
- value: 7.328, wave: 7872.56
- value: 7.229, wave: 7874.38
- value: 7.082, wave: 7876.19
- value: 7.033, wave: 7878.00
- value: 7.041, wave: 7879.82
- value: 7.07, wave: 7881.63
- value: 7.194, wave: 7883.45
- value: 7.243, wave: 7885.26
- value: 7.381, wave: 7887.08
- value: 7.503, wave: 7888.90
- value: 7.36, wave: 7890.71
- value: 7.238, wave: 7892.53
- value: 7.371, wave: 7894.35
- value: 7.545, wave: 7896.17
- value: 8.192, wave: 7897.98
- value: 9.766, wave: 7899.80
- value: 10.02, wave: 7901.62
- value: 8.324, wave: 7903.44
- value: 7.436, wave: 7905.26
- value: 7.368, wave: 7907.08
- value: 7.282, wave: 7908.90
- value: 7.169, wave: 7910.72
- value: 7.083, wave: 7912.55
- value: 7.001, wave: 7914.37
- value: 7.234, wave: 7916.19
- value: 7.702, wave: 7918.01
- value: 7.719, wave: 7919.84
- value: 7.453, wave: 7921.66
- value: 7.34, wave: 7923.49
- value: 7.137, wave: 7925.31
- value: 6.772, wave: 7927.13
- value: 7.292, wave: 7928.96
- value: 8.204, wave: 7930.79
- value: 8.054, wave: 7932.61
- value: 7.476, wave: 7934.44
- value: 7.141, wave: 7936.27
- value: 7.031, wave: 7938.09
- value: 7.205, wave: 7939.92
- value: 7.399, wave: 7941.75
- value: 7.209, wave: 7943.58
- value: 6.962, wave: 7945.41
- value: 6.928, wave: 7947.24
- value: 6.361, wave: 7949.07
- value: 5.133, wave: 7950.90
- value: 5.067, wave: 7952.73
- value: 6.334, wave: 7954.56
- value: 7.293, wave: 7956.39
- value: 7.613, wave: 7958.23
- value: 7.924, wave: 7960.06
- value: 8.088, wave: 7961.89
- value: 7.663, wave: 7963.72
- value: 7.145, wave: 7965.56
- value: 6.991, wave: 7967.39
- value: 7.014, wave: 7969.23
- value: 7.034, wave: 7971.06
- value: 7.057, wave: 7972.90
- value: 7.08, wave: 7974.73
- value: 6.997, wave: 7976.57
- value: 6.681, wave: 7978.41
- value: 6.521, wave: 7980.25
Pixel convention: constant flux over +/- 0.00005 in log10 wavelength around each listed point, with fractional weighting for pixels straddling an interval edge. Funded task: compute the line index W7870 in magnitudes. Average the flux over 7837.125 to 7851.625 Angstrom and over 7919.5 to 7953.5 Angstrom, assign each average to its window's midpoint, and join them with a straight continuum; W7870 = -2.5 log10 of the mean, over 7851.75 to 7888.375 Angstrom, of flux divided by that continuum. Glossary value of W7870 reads 0.078 mag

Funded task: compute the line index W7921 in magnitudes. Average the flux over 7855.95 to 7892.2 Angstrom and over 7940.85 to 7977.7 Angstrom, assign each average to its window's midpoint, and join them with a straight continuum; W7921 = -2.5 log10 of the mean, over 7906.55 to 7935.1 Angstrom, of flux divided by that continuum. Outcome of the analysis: -0.034 mag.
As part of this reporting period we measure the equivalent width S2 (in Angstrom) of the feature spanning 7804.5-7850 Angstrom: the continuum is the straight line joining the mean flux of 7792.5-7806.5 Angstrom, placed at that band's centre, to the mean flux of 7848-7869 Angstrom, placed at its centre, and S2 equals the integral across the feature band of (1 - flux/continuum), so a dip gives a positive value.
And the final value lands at -4.2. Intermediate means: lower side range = 6.69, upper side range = 7.8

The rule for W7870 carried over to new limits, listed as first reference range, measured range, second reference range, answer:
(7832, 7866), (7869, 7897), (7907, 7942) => 0.06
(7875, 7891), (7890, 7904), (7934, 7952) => -0.16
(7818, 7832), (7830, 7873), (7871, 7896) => -0.07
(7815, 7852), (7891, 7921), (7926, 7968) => -0.05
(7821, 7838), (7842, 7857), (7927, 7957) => -0.12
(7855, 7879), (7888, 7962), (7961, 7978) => -0.01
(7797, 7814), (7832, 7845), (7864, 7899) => -0.09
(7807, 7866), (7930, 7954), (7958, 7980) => 0.07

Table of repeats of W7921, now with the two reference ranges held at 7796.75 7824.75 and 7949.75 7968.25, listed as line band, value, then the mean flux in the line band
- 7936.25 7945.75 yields -0.03 mag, 7.17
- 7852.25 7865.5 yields -0.06 mag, 7.72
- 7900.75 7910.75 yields -0.13 mag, 7.99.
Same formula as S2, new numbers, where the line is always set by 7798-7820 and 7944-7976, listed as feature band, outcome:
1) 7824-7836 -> -0.4 Angstrom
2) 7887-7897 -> -0.3 Angstrom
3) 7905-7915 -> -0.1 Angstrom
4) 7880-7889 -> 0.0 Angstrom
